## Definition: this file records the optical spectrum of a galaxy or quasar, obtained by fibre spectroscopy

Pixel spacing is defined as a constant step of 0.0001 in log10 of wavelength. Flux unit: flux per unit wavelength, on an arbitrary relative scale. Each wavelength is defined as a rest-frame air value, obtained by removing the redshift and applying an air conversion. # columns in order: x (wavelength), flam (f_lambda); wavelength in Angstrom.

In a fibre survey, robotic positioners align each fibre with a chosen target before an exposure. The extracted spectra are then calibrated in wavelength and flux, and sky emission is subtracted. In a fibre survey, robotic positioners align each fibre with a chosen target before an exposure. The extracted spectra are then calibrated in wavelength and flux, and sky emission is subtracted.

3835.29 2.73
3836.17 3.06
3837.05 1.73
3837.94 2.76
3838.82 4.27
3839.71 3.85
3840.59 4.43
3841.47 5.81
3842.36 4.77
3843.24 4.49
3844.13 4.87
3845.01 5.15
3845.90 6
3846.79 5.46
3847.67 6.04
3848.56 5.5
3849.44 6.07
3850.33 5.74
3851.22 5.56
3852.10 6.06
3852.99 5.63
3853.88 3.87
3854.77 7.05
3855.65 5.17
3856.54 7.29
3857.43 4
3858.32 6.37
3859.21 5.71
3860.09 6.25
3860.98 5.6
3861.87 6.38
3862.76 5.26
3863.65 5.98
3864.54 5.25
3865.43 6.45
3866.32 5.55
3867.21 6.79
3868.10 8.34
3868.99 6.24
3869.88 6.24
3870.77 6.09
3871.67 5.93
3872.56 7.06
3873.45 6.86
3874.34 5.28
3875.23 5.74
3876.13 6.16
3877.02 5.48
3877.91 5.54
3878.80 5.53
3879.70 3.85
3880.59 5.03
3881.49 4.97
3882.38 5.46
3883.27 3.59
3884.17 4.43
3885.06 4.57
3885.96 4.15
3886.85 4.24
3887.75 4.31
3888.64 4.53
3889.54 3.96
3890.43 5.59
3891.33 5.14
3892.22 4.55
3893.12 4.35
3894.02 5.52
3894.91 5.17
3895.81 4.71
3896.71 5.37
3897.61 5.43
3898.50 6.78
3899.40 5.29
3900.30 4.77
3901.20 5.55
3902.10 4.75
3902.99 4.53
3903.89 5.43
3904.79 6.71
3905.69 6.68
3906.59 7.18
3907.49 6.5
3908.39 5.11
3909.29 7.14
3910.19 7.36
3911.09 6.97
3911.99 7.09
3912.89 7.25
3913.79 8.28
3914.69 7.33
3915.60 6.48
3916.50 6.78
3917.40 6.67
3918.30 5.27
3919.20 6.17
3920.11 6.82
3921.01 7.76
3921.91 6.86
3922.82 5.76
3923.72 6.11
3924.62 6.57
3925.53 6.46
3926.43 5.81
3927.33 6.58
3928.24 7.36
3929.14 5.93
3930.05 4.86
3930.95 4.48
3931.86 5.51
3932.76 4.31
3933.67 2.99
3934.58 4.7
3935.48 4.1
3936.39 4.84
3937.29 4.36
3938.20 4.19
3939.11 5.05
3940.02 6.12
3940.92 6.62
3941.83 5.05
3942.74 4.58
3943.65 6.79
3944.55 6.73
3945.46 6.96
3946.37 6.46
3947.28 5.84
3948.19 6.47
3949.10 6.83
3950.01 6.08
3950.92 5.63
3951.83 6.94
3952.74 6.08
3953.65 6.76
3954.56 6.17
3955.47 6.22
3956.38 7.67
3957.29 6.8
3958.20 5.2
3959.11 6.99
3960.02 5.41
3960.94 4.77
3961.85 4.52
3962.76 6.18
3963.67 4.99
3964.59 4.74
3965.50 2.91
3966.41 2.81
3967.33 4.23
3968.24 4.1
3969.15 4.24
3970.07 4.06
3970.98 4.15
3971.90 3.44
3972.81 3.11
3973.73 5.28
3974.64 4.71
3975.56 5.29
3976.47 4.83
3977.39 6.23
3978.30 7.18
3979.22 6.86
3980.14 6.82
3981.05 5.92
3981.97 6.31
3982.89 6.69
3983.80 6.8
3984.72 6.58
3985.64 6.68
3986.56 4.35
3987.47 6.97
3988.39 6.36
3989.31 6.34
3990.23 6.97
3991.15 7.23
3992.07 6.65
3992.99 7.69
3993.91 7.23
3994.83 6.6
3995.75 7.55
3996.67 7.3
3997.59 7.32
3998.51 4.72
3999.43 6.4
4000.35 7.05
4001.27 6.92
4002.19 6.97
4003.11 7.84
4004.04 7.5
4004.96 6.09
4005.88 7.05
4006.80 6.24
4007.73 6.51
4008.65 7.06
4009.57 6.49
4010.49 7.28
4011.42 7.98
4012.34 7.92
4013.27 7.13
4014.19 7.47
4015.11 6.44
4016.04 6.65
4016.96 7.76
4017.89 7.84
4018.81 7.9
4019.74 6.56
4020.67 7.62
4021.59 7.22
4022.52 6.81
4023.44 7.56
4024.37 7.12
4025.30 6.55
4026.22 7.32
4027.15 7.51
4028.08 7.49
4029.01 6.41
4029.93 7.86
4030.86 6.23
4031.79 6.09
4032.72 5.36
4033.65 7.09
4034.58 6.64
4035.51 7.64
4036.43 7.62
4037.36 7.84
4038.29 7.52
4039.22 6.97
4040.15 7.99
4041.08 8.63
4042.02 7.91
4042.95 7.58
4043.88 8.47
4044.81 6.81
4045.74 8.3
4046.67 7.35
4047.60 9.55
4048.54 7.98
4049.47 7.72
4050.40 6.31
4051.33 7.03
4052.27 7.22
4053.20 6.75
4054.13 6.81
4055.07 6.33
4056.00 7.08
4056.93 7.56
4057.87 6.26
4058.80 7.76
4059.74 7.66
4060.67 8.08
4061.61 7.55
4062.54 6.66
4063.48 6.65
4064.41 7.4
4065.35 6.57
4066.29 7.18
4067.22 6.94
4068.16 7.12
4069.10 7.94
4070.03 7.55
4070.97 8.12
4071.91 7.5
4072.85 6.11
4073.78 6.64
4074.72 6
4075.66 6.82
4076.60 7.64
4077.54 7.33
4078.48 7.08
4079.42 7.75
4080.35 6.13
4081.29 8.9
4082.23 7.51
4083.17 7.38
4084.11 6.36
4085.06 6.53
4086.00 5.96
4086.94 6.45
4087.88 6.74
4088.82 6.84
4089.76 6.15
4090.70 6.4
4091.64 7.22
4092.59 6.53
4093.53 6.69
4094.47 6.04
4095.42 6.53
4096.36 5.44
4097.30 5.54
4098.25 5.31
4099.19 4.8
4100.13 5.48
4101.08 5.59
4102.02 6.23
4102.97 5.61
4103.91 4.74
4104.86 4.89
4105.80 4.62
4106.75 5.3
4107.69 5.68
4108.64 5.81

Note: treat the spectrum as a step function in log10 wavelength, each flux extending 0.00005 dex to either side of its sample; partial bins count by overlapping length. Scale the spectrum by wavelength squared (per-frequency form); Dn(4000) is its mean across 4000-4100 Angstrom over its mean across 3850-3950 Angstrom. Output 1.33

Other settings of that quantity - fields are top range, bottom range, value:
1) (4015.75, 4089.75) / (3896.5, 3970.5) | 1.32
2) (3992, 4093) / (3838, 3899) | 1.44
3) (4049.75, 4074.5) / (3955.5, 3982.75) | 1.43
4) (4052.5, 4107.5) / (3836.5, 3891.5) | 1.38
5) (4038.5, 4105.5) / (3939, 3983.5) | 1.30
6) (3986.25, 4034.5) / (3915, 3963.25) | 1.22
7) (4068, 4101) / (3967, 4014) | 1.11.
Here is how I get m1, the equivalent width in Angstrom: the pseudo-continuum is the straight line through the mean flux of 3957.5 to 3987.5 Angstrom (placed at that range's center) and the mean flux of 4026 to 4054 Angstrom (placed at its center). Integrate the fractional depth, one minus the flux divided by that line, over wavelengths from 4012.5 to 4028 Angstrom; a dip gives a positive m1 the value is -1.14 Angstrom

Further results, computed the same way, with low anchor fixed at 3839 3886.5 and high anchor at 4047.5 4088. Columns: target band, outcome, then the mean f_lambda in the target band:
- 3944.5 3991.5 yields 4.8 Angstrom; 5.72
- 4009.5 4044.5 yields -2.4 Angstrom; 7.28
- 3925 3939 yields 2.3 Angstrom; 5.1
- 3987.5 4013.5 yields -1.3 Angstrom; 6.94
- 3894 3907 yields 0.6 Angstrom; 5.59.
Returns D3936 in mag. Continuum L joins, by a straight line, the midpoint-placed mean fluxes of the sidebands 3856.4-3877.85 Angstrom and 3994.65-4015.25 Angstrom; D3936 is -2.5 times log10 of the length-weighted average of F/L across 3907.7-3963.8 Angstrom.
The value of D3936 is 0.08 mag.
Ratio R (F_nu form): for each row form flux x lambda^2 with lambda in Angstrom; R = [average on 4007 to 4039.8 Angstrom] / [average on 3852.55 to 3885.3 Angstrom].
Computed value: 1.35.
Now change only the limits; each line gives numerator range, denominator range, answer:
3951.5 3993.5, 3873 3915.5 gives 1.06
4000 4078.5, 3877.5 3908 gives 1.52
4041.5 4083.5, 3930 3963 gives 1.37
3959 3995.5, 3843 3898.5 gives 1.08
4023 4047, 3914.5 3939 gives 1.35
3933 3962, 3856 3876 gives 0.98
